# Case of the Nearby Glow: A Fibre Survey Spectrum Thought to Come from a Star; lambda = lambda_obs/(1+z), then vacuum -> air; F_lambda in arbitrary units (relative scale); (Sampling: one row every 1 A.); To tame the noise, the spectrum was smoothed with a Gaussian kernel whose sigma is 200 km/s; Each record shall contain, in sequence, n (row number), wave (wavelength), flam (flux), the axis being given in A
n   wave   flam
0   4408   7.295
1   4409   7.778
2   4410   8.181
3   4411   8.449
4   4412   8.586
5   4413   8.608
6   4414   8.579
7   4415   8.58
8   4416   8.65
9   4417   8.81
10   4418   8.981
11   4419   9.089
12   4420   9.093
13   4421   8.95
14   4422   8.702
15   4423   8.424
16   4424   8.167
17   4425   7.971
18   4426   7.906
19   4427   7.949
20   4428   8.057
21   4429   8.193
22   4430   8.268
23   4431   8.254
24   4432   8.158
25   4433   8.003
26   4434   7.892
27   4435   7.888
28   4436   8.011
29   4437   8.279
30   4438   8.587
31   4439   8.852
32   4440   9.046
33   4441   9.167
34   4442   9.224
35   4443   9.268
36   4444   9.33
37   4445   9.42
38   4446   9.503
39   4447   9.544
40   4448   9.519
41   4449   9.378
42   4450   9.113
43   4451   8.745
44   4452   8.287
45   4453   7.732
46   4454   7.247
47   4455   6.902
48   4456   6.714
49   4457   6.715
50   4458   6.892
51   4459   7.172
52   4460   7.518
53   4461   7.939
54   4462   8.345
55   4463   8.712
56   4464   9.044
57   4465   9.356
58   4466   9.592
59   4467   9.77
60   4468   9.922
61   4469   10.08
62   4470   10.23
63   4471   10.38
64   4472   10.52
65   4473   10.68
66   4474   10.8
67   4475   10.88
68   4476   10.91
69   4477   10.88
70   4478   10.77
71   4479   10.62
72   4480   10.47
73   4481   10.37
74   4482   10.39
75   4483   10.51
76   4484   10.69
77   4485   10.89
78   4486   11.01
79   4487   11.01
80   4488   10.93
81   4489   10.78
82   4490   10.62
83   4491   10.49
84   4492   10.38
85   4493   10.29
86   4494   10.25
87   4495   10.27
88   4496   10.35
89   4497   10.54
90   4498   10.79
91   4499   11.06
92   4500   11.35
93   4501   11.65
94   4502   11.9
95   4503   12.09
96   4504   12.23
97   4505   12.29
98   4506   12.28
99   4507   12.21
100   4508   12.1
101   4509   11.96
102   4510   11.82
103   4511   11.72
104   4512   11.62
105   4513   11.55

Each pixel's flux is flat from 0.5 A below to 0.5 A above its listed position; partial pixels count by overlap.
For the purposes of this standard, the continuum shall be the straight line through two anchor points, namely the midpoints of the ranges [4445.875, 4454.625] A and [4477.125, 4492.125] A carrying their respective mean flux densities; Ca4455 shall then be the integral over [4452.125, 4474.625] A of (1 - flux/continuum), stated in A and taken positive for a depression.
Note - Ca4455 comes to 1.8 A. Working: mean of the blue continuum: 8.73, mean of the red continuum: 10.7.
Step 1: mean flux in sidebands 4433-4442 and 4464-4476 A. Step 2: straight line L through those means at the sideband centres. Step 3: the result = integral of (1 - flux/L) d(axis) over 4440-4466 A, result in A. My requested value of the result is 2.2 A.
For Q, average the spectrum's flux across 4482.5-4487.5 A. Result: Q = 10.8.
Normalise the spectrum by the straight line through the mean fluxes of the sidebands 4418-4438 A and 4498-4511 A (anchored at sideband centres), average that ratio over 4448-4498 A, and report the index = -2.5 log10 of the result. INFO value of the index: 0.08 mag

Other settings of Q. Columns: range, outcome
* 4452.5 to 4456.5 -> 7.15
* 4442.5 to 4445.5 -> 9.34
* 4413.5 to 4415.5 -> 8.58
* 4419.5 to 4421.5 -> 9.02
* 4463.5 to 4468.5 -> 9.54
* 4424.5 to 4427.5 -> 7.94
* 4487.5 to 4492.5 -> 10.6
